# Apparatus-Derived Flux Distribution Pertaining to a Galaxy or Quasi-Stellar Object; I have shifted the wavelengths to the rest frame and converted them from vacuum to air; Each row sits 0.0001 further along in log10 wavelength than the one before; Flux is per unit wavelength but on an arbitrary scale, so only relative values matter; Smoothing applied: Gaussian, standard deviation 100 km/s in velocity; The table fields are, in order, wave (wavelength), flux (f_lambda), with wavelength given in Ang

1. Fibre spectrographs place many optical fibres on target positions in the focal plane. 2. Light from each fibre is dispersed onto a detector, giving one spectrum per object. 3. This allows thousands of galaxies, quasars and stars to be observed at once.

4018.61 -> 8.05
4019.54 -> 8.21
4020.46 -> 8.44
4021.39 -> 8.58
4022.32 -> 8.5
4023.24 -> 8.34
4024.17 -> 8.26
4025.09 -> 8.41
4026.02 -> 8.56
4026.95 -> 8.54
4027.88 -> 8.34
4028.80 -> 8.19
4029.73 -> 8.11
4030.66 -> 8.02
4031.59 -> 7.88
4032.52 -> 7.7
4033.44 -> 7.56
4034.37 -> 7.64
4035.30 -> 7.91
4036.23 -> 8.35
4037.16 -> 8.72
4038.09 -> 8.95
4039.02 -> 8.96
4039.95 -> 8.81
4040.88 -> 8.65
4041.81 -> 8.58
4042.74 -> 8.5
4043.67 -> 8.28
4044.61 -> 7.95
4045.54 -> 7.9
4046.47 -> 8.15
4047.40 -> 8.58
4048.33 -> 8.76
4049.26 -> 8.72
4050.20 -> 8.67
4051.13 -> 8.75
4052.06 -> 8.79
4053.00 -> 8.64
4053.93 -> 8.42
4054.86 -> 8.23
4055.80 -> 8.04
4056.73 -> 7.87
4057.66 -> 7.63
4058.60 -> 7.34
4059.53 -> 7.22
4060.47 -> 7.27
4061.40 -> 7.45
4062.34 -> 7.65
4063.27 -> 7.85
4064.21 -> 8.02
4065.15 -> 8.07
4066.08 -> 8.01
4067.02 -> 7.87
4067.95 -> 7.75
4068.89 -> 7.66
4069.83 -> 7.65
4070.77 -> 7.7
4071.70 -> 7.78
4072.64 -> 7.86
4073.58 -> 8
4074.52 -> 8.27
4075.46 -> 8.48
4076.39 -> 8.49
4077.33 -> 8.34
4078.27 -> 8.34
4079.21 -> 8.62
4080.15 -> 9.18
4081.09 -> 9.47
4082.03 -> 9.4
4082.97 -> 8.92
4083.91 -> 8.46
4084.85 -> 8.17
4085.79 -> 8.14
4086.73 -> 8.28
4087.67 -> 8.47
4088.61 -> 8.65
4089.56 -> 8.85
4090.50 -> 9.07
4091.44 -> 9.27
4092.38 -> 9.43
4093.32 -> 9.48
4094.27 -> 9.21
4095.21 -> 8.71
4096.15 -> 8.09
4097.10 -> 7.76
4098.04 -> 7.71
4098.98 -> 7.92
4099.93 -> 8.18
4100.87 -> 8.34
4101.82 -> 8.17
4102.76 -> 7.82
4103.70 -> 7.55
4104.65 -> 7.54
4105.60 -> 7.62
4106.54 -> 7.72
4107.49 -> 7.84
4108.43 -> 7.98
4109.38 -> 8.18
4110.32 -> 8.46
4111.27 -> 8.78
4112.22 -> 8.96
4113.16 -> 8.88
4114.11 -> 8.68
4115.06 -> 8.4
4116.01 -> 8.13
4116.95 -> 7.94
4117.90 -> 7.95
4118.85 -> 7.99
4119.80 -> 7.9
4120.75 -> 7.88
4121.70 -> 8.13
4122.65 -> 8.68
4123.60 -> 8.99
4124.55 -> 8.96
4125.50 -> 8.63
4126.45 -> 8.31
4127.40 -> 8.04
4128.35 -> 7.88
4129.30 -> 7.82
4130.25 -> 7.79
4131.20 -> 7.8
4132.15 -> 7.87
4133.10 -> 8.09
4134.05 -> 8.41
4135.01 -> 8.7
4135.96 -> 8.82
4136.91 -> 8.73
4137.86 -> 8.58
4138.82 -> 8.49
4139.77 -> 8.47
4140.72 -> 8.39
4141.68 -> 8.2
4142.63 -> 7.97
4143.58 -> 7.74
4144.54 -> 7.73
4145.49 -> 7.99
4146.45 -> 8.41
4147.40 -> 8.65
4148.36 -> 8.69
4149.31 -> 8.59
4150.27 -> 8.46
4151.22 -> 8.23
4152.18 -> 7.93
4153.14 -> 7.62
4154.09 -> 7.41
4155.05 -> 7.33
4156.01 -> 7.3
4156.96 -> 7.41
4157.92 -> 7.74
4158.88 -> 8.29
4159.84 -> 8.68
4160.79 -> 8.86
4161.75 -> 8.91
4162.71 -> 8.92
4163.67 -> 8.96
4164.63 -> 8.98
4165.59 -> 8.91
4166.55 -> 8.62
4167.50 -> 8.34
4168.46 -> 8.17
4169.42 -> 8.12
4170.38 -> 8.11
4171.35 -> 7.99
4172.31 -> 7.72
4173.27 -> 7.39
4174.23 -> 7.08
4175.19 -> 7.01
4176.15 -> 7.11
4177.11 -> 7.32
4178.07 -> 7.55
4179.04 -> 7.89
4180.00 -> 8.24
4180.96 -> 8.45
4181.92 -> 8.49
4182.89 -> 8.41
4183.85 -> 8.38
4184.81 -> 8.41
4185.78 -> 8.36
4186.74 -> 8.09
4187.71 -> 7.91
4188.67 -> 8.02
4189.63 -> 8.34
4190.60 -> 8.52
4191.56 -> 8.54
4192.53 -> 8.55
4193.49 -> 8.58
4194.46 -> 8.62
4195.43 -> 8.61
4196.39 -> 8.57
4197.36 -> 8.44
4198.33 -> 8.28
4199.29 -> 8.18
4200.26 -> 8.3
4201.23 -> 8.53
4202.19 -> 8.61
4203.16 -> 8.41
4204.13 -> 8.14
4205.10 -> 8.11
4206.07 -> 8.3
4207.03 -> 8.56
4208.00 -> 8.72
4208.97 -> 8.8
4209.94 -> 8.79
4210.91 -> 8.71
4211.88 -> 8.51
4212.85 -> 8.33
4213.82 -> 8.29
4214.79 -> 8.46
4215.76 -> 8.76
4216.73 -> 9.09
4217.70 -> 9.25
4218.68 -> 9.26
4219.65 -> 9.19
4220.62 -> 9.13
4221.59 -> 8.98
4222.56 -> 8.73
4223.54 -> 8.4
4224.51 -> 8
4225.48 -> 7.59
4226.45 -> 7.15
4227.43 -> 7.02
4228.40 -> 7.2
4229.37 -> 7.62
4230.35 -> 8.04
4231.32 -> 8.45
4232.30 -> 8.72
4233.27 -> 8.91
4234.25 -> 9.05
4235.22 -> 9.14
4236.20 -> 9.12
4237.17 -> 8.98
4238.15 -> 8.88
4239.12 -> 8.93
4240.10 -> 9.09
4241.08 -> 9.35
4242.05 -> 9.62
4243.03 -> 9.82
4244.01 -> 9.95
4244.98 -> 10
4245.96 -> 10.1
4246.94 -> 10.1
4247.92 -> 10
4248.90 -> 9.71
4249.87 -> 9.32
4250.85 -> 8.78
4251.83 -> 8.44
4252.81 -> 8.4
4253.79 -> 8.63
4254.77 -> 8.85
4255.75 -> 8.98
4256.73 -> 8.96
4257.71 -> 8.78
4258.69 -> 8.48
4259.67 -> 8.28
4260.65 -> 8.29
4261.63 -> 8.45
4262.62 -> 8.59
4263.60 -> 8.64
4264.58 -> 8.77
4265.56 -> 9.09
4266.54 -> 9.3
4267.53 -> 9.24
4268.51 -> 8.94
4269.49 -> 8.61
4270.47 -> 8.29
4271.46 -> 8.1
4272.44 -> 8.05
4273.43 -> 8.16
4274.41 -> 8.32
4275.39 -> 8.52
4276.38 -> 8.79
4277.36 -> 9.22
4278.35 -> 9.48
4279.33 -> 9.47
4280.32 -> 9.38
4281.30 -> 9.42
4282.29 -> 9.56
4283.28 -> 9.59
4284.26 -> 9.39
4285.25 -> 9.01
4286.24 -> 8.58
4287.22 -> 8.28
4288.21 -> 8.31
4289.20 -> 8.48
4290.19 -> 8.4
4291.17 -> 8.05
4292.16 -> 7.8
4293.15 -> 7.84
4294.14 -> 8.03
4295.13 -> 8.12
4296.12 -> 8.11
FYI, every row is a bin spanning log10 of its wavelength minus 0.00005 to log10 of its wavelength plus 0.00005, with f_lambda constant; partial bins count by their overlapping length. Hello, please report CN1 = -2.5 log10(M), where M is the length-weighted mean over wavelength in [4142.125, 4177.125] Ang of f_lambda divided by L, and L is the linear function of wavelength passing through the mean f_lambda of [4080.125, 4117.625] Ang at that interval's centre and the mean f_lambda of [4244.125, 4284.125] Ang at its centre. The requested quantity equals 0.071 mag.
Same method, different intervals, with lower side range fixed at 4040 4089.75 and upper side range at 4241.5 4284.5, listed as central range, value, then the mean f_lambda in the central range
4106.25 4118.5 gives 0.016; 8.31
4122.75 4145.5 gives 0.030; 8.28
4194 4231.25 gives 0.051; 8.41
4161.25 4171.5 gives 0.010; 8.56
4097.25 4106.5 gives 0.070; 7.87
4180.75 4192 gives 0.050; 8.33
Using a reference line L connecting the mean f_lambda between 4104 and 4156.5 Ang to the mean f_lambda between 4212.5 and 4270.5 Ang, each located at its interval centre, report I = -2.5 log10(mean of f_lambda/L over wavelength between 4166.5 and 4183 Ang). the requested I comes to 0.08 mag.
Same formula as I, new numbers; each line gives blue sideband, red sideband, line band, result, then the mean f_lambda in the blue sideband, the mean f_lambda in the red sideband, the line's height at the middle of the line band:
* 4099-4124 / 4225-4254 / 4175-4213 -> 0.04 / 8.17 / 8.87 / 8.62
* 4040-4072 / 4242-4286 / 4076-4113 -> -0.03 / 8.08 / 9.01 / 8.25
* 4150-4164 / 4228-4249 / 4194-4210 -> 0.03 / 8.12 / 9.12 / 8.68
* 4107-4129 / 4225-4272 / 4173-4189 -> 0.09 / 8.32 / 8.81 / 8.56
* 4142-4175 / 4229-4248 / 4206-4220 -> 0.01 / 8.15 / 9.18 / 8.85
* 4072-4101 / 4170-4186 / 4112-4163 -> -0.01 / 8.56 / 7.86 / 8.17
